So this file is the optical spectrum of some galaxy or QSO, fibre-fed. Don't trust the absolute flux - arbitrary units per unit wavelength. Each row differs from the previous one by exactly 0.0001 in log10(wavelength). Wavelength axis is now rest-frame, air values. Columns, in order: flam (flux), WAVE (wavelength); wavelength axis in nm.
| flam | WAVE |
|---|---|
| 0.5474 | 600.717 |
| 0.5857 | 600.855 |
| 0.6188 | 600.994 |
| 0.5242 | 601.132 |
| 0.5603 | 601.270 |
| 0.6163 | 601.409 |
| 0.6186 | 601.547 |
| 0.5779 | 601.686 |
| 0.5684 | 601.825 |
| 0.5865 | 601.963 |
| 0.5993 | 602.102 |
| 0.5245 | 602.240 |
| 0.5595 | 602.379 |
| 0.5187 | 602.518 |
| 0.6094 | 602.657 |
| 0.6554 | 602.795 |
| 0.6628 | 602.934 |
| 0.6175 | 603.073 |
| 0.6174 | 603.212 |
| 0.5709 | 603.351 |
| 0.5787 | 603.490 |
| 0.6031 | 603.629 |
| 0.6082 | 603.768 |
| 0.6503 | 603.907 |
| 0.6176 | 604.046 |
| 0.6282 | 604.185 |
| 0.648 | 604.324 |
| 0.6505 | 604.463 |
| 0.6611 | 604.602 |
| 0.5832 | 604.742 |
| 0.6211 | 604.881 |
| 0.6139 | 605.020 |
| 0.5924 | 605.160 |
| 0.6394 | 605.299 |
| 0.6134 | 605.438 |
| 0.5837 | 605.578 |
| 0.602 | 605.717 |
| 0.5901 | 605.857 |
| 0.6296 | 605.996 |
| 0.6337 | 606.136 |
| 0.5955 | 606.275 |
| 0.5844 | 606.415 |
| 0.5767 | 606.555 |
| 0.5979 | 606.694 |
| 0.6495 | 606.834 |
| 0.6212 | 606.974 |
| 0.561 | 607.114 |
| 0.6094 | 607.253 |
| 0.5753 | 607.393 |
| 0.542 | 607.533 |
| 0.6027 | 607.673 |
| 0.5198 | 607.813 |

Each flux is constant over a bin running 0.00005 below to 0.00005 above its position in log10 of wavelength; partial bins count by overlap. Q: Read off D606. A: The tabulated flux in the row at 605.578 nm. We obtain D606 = 0.5837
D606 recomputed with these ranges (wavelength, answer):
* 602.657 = 0.6094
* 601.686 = 0.5779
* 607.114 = 0.561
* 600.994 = 0.6188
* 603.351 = 0.5709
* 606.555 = 0.5767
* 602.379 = 0.5595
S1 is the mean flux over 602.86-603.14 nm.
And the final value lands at 0.64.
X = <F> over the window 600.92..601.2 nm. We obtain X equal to 0.571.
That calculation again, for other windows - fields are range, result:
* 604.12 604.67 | 0.648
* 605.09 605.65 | 0.608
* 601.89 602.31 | 0.571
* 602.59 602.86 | 0.634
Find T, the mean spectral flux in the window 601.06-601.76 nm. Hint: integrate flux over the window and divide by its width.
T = 0.579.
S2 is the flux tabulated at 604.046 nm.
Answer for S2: 0.6176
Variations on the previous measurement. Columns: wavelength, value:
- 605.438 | 0.6134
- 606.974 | 0.6212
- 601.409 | 0.6163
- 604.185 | 0.6282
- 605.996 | 0.6296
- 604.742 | 0.5832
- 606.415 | 0.5844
